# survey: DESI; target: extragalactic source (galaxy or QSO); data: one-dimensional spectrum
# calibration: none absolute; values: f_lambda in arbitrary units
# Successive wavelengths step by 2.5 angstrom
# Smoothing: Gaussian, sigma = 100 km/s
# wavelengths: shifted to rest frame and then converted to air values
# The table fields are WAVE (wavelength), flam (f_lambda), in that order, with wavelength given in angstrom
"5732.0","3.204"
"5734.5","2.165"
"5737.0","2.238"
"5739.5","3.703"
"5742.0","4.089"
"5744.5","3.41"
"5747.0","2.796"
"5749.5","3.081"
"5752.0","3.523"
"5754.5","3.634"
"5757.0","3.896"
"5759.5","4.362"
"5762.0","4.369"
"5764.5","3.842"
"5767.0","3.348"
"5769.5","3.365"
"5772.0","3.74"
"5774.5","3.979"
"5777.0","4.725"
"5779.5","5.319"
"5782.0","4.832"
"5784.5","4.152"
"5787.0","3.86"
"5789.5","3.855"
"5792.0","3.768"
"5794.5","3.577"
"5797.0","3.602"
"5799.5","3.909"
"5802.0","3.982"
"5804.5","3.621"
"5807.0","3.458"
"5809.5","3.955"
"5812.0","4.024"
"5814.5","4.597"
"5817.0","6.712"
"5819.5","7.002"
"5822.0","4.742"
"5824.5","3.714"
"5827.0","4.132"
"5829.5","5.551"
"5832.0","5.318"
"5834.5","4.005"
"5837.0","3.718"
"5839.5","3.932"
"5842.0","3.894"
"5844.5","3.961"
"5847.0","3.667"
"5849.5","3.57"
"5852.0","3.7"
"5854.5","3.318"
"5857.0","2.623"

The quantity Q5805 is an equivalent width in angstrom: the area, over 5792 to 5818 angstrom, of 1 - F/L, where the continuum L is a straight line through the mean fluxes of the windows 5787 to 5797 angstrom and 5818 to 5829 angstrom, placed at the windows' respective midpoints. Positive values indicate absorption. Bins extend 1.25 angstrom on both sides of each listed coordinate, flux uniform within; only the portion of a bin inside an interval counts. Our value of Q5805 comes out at 1.0 angstrom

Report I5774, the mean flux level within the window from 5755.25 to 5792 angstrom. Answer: 4.1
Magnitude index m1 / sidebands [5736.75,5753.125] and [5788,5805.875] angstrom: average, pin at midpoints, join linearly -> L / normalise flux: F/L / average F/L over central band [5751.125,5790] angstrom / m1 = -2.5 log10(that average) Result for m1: -0.15 mag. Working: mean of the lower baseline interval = 3.32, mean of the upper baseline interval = 3.76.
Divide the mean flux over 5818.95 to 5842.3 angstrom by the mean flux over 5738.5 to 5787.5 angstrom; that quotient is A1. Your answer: 1.2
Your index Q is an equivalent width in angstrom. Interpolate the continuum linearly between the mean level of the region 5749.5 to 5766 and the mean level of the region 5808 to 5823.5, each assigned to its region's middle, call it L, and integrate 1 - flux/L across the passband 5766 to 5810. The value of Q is 5.3 angstrom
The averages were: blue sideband 3.86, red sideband 5.12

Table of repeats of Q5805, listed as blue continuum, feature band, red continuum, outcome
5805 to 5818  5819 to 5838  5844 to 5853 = -2.7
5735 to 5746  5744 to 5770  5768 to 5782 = 0.9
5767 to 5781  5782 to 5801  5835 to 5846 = 0.9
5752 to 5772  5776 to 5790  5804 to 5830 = -1.2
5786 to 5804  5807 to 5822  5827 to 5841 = -3.4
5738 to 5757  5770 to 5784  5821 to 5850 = -2.7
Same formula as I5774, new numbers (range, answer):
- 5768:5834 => 4.36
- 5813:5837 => 5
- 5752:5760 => 3.86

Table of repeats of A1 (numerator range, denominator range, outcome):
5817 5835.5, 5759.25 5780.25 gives 1.24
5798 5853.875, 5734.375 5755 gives 1.34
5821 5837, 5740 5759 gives 1.28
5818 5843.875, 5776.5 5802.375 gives 1.11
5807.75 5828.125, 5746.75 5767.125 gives 1.30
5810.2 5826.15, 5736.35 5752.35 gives 1.54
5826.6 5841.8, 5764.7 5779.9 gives 1.11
